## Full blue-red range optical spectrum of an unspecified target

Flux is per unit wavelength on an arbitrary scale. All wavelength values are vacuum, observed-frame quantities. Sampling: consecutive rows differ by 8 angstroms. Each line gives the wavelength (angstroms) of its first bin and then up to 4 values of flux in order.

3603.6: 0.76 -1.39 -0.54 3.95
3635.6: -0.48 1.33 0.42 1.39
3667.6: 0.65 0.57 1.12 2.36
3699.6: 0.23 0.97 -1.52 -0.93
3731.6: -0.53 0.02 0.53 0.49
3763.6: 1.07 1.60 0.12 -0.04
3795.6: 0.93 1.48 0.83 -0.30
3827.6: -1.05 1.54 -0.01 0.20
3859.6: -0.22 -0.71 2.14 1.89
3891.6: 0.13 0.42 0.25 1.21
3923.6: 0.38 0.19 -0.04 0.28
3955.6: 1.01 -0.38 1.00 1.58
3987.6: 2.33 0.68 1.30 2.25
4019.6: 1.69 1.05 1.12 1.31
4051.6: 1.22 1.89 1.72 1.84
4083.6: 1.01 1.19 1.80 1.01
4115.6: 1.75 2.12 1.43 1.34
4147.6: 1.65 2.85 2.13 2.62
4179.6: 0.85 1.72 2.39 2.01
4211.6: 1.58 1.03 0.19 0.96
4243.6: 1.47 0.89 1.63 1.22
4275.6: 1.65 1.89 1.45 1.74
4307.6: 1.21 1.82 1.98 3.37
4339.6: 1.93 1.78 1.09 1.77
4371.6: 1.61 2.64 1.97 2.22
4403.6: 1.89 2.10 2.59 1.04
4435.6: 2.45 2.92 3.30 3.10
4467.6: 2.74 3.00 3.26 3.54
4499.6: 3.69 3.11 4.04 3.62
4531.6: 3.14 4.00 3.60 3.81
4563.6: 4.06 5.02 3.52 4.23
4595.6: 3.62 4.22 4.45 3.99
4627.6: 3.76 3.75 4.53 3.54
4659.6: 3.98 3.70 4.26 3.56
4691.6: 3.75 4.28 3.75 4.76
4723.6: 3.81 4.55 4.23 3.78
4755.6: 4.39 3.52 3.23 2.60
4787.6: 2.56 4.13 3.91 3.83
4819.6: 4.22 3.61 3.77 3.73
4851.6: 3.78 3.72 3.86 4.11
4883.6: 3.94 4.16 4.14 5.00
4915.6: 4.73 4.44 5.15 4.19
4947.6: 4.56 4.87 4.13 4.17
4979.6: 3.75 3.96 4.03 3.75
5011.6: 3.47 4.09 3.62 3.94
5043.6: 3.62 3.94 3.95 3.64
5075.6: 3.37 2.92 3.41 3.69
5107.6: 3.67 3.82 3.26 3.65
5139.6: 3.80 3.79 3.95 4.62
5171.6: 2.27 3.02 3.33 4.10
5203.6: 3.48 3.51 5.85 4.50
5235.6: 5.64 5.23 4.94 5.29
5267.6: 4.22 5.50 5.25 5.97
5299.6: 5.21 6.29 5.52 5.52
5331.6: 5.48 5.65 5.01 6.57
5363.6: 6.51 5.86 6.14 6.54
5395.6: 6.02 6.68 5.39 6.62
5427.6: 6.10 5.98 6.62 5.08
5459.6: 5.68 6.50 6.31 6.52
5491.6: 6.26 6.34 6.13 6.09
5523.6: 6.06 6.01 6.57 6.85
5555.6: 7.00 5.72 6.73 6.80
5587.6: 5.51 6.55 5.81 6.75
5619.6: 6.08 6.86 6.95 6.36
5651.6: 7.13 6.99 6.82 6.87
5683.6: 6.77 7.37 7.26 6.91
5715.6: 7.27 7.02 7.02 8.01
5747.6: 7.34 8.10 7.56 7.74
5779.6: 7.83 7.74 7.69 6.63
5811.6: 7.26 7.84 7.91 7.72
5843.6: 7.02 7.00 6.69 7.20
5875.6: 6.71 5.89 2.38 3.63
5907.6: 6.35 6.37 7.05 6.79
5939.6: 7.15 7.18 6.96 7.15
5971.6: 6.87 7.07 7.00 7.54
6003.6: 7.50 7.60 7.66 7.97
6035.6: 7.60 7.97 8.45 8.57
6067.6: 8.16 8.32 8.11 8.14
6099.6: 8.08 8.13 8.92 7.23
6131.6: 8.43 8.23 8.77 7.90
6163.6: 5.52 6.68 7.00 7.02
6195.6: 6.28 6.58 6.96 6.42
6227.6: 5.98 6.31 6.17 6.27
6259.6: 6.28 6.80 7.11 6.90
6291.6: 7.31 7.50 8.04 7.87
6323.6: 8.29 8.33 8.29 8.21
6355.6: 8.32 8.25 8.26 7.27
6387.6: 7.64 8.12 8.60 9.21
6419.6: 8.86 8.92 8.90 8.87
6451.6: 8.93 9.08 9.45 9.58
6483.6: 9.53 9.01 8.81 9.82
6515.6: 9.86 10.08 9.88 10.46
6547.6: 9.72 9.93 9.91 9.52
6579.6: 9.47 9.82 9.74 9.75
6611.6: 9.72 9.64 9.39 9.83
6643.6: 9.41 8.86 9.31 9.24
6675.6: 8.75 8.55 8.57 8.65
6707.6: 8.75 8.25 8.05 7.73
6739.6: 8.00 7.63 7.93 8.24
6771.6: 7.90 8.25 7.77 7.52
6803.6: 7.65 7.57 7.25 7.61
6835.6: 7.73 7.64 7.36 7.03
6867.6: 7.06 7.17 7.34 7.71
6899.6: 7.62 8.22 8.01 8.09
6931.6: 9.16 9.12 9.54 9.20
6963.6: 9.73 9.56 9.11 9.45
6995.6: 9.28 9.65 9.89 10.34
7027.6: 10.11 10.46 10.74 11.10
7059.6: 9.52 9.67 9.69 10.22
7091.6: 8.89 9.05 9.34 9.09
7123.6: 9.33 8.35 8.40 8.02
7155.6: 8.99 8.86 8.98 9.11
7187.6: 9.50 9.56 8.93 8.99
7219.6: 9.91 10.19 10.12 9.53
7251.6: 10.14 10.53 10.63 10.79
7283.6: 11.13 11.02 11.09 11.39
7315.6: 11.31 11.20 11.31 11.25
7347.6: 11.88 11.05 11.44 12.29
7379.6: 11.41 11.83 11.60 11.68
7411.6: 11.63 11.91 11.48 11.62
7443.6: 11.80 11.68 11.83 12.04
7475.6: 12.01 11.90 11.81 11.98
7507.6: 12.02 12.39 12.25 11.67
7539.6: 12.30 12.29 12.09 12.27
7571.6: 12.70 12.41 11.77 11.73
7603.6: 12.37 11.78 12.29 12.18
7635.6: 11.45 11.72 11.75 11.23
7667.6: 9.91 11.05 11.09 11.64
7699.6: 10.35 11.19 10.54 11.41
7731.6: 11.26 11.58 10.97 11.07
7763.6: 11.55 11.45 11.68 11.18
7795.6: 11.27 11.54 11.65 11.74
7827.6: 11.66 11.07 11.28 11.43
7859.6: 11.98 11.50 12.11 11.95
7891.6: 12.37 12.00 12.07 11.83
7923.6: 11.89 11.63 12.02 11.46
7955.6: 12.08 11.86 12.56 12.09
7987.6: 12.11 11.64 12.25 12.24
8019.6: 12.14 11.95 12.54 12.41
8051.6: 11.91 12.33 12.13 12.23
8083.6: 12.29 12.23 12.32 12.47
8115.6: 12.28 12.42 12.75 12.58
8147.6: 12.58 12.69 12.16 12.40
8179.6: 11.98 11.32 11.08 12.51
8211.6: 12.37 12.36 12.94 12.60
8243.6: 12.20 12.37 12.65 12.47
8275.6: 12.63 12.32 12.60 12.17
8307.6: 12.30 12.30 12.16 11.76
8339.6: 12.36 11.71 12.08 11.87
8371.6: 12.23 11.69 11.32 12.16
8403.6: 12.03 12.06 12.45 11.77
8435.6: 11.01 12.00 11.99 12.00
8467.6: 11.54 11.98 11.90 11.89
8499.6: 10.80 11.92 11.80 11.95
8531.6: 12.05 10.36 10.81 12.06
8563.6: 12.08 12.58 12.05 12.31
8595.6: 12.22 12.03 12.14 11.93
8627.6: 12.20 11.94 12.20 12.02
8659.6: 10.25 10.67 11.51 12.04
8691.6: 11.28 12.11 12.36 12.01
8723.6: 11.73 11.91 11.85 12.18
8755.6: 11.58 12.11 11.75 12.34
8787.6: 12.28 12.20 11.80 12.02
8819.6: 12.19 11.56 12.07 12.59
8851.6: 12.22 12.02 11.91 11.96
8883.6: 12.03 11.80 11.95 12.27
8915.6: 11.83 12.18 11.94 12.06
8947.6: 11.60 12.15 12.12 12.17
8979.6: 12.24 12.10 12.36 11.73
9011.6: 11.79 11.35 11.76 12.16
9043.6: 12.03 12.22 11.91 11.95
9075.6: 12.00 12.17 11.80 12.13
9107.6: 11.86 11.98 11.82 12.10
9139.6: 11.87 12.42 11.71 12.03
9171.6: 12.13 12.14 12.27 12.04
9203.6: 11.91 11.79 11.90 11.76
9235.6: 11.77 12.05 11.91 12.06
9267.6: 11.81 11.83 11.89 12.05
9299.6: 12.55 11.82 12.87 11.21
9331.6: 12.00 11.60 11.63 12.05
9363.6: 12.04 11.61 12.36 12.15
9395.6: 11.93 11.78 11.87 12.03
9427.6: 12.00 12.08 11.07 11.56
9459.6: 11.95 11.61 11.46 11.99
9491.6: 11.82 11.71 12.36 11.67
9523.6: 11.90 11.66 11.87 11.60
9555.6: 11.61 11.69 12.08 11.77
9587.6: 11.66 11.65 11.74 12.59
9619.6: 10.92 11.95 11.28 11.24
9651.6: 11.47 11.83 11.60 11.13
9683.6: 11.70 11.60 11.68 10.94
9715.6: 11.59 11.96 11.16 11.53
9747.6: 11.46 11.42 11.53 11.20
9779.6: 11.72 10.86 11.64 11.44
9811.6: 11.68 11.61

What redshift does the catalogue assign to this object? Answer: 0.000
